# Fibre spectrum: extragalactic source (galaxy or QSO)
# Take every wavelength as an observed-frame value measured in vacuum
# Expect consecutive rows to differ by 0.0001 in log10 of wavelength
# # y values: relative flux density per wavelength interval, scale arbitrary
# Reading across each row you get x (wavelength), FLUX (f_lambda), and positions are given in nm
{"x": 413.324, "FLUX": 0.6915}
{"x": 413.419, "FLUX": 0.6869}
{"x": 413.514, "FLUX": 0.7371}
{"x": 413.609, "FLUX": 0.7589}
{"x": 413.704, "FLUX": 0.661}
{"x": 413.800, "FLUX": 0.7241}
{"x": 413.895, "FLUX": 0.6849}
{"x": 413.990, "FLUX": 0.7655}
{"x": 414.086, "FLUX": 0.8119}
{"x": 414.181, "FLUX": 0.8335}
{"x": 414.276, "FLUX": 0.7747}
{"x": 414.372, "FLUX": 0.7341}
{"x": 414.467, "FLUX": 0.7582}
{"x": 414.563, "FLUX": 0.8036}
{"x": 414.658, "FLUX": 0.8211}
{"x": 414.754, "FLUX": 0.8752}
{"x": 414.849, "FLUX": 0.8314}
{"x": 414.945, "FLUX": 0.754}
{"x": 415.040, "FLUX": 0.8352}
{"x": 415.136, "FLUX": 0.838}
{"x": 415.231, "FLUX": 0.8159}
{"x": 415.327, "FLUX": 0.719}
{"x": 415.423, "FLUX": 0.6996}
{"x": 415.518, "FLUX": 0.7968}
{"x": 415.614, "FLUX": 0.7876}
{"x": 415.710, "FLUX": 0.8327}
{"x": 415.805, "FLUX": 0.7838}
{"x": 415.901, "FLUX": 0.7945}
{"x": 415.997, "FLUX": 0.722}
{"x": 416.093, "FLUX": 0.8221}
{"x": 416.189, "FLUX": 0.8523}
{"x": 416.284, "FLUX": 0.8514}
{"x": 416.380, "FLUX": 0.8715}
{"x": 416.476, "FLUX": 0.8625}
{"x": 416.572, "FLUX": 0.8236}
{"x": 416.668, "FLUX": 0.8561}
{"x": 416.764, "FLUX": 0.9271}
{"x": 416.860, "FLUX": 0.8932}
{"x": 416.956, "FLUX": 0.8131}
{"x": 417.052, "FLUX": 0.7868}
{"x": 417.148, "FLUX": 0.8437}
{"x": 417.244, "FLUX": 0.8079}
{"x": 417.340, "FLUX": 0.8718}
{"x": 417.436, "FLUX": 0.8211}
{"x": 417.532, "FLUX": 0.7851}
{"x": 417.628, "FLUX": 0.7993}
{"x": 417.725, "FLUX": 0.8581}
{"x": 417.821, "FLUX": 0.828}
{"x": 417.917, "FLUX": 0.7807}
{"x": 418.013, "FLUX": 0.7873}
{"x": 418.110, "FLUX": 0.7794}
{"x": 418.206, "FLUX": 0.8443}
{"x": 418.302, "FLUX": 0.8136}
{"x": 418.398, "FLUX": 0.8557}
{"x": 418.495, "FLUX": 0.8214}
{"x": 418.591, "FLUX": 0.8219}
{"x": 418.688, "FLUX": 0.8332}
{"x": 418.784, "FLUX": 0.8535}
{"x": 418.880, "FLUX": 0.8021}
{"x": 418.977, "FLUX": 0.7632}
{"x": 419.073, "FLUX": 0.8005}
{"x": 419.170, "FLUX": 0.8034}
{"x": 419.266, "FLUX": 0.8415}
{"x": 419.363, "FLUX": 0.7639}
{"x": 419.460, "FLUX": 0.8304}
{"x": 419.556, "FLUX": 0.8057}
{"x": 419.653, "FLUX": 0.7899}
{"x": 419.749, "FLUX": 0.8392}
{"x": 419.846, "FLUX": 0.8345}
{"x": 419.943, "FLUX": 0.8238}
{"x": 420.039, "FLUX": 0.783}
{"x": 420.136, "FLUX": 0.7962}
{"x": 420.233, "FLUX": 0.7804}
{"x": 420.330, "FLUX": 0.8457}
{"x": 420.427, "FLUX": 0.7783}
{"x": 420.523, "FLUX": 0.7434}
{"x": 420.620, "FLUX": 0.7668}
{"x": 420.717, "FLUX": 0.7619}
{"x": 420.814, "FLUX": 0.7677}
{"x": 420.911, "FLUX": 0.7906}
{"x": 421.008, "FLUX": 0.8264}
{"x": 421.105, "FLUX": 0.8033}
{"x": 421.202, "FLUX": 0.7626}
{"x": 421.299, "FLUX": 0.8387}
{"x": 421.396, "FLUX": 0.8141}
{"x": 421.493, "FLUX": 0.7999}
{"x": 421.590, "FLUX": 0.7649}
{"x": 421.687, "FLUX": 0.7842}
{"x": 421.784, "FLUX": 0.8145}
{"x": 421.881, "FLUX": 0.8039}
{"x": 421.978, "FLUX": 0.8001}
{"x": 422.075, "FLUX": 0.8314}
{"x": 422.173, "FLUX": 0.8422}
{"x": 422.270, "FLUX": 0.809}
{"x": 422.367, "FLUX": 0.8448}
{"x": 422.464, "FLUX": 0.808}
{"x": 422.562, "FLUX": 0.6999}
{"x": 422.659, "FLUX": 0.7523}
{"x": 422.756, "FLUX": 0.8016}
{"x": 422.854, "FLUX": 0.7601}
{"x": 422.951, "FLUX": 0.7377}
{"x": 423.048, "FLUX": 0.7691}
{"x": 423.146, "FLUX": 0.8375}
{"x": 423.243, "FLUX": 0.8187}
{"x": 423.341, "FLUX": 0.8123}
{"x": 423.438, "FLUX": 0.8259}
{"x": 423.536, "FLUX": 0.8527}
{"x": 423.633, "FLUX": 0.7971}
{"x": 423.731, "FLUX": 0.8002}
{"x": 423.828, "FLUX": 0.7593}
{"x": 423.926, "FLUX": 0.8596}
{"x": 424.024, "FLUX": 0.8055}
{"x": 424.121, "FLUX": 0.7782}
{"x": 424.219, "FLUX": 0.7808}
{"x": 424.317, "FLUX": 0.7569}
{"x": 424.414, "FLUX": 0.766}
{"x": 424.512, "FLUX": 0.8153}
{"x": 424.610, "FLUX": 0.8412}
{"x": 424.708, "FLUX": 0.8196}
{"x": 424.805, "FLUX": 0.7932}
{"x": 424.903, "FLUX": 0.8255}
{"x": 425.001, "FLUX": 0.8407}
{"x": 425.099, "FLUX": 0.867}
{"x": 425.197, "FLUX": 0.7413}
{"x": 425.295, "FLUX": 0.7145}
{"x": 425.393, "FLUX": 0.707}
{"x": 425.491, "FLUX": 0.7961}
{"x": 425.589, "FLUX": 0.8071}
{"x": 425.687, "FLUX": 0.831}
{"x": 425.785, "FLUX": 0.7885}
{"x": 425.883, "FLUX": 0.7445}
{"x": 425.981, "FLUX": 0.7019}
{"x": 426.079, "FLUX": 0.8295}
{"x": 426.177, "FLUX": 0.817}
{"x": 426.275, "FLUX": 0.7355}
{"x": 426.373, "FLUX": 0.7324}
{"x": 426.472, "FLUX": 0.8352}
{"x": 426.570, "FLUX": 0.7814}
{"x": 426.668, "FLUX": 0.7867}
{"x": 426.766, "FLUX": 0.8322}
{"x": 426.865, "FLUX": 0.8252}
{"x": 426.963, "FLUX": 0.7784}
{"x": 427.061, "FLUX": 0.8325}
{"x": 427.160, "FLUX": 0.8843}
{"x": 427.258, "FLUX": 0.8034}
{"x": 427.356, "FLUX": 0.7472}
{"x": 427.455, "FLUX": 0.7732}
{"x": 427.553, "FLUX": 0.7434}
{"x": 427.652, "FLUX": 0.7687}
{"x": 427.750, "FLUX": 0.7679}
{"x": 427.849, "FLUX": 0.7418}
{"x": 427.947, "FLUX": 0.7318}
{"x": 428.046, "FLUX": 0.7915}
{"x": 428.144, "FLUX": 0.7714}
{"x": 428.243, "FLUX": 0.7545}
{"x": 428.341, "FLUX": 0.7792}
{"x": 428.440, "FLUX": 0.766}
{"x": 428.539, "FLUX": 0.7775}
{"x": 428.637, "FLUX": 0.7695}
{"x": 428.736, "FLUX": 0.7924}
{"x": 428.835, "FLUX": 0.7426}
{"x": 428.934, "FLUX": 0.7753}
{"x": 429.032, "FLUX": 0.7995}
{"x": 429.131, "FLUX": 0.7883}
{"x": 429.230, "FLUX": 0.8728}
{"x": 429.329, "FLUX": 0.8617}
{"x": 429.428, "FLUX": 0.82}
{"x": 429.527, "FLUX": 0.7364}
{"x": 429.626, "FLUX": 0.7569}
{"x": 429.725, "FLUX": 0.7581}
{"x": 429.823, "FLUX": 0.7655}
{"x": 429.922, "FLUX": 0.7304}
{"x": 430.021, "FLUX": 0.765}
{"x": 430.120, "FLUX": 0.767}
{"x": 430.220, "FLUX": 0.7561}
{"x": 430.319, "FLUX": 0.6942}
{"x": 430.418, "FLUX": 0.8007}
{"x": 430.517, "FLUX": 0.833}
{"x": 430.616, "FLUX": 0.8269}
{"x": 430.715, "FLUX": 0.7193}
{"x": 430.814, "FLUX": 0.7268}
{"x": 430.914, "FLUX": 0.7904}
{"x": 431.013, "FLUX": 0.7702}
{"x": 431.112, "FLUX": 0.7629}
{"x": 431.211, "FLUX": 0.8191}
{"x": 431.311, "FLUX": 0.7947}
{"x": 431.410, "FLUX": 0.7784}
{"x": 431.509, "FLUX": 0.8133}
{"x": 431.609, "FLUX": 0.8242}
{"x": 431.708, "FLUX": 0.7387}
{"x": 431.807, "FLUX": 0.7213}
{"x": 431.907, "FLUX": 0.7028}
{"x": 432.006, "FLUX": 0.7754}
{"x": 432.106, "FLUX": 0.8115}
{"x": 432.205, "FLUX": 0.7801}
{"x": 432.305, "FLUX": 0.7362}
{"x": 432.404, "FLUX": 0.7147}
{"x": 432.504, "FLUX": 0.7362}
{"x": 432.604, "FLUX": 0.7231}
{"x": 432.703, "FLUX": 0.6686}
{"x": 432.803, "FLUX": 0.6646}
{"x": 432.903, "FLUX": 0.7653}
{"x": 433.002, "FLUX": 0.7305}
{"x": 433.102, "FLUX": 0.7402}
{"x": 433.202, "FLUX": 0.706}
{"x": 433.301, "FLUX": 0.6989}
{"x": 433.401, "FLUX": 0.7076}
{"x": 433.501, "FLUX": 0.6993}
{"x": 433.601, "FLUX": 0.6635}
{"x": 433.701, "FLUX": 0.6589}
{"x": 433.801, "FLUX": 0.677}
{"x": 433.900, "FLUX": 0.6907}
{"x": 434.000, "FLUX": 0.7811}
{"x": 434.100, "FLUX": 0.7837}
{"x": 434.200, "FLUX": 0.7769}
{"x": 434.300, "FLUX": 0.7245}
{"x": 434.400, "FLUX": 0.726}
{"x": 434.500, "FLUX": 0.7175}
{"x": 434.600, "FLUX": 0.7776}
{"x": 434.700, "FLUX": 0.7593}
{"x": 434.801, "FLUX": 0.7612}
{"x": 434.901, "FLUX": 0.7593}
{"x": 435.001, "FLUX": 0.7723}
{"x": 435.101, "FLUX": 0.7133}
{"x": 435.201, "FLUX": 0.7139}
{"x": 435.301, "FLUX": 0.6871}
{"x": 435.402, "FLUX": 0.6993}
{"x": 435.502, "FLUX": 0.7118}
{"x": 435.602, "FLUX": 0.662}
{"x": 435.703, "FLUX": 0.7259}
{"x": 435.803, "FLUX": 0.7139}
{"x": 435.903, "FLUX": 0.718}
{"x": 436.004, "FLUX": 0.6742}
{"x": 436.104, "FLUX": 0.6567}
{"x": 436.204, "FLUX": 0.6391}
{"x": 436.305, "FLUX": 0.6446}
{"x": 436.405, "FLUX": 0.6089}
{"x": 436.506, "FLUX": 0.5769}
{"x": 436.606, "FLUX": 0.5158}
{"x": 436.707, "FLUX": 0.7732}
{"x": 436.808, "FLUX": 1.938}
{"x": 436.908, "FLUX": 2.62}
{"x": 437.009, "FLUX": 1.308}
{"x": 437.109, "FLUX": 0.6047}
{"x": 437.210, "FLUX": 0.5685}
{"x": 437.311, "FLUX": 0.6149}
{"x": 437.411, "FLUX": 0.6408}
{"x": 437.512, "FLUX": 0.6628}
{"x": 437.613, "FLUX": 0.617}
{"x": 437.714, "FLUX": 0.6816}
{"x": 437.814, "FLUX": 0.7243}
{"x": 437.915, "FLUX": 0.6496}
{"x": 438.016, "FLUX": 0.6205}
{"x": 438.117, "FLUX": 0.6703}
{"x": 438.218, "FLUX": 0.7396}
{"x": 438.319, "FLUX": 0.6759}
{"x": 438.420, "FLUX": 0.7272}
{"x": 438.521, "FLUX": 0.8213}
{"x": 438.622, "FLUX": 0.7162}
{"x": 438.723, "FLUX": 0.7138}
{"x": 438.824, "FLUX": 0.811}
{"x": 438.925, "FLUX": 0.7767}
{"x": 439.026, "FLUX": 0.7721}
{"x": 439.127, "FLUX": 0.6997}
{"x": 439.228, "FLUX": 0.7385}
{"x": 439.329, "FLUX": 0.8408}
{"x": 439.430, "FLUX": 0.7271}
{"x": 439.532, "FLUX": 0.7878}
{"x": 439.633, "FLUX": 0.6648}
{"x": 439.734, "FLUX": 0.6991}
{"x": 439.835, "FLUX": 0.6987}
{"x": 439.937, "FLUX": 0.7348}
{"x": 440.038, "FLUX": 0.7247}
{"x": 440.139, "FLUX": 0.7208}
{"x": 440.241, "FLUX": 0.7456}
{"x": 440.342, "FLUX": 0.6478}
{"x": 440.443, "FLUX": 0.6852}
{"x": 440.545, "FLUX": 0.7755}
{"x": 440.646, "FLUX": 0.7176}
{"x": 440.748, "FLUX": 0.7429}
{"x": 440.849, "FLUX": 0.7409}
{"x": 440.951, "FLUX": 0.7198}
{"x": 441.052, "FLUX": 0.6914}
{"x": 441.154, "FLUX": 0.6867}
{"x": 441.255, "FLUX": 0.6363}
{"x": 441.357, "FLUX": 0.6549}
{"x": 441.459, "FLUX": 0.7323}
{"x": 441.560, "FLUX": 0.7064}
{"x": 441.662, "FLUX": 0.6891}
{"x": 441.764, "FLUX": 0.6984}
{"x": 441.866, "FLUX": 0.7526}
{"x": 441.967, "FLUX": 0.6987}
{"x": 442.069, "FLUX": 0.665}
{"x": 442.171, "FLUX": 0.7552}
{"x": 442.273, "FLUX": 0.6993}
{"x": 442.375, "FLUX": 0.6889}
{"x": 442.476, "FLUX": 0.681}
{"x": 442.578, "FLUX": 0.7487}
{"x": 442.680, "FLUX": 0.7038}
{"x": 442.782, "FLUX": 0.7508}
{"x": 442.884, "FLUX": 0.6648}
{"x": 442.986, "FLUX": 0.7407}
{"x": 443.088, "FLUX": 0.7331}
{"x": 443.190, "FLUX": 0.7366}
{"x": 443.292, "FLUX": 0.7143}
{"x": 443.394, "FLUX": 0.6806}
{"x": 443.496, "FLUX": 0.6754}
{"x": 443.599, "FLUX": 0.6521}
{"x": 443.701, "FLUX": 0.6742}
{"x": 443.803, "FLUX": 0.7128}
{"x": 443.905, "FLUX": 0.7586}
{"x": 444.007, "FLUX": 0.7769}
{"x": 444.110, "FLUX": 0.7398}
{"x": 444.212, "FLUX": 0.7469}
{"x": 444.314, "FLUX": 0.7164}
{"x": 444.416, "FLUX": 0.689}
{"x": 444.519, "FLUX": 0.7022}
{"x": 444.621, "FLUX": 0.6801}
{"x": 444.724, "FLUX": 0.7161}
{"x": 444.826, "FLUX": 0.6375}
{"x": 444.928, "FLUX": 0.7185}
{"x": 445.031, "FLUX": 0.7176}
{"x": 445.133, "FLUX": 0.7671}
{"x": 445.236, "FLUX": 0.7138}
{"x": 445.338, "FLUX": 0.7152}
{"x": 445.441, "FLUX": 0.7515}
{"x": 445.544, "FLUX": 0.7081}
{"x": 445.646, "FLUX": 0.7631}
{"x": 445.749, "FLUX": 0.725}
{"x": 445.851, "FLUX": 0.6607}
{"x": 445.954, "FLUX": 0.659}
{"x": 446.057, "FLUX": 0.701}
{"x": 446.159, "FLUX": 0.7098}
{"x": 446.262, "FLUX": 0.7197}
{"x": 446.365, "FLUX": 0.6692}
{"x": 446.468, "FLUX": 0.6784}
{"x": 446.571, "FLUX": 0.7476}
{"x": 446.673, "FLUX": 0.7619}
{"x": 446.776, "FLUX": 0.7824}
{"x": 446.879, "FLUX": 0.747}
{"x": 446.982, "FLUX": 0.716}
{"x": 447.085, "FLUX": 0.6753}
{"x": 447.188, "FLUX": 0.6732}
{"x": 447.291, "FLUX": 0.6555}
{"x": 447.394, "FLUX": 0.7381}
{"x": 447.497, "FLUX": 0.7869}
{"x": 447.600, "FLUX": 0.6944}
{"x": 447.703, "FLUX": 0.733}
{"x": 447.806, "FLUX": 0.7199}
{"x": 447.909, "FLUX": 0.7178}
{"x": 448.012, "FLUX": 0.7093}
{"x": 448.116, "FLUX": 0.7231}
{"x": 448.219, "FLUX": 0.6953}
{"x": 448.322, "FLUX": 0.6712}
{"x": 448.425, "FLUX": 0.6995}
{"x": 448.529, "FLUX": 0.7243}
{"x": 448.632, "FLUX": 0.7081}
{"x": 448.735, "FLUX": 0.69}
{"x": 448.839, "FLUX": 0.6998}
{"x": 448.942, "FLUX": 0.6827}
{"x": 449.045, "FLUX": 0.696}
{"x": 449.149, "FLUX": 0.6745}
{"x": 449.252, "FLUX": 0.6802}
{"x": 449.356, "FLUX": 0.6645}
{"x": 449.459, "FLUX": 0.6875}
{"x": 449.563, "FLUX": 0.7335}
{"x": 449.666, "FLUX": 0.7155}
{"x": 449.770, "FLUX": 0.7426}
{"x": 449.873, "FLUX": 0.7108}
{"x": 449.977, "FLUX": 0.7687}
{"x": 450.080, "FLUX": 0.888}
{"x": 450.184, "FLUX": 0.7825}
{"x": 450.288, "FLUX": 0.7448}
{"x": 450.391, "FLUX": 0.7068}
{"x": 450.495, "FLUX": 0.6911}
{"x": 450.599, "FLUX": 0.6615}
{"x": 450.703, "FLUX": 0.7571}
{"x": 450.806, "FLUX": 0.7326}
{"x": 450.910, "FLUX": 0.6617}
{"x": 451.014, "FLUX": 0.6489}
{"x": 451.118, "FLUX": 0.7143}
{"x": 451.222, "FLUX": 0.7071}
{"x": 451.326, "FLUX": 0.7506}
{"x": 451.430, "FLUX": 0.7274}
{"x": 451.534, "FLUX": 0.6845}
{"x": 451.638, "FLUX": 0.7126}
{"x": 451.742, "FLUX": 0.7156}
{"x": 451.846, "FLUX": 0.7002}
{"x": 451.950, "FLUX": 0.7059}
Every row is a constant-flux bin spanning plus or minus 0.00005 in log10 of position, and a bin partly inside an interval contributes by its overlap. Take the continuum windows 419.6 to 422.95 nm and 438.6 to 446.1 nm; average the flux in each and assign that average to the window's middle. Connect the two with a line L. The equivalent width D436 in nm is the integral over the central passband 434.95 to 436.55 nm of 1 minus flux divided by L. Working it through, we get 0.13 nm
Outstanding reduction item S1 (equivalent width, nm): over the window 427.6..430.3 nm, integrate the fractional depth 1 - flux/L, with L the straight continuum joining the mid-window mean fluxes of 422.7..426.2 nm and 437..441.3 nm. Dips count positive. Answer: -0.013 nm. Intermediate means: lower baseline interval 0.794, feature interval 0.773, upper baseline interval 0.714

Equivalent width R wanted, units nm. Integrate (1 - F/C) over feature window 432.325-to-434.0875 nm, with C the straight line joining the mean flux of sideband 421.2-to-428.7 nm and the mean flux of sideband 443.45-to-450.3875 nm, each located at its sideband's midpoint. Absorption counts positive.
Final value 0.12 nm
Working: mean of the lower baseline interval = 0.791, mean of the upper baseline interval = 0.715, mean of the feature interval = 0.71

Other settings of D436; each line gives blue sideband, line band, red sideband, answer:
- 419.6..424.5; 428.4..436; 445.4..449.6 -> 0.13 nm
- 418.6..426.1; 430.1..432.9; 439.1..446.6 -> 0.00 nm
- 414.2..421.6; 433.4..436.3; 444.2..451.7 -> 0.15 nm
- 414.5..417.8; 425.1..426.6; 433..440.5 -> 0.03 nm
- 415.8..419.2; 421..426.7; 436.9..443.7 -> 0.03 nm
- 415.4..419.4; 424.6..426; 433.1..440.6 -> 0.01 nm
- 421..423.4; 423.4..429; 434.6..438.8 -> 0.03 nm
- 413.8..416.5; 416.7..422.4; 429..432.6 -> -0.16 nm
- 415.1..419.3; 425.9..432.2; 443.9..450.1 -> -0.02 nm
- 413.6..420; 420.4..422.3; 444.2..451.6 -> 0.00 nm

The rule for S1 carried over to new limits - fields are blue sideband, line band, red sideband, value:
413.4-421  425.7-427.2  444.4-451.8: -0.036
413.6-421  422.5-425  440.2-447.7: -0.045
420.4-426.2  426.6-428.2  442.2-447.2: -0.016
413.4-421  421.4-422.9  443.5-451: -0.014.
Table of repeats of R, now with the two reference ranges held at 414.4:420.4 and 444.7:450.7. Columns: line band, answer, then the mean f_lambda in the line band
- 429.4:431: 0.016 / 0.765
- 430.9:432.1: -0.011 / 0.775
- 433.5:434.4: 0.049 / 0.719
